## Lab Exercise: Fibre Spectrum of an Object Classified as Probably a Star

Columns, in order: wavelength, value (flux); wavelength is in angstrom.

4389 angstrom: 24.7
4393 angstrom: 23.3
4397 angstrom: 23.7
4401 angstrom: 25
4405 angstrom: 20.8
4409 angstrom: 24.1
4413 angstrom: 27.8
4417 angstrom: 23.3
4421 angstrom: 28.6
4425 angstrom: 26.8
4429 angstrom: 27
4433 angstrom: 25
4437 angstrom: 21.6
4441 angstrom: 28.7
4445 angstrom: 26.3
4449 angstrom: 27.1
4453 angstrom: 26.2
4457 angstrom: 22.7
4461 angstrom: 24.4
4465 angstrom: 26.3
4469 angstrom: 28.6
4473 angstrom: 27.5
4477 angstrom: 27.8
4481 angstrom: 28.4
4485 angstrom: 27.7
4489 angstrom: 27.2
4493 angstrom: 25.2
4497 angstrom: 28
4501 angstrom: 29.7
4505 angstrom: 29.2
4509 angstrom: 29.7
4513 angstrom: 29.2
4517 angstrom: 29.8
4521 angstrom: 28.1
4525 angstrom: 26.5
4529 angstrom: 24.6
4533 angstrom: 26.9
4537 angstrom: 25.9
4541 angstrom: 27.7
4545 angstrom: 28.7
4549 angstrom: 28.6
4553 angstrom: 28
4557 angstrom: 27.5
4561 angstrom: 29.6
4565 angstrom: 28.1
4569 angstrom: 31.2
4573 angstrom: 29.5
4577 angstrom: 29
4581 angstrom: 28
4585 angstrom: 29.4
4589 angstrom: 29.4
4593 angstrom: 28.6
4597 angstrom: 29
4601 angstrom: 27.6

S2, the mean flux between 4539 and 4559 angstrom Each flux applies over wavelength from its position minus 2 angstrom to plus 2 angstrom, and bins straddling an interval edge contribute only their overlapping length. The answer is 28.1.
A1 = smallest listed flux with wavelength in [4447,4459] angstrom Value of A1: 22.7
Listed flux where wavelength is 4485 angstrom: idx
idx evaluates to 27.7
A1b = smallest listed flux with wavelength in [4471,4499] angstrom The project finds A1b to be 25.2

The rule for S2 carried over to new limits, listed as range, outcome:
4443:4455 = 26.5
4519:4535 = 26.5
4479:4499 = 27.3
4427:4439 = 24.5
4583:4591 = 29.4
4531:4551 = 27.6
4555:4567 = 28.4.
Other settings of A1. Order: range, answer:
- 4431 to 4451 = 21.6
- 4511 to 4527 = 26.5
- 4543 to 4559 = 27.5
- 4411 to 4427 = 23.3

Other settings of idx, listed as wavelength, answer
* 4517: 29.8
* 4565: 28.1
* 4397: 23.7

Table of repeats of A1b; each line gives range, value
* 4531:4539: 25.9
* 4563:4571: 28.1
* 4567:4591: 28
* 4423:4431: 26.8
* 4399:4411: 20.8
